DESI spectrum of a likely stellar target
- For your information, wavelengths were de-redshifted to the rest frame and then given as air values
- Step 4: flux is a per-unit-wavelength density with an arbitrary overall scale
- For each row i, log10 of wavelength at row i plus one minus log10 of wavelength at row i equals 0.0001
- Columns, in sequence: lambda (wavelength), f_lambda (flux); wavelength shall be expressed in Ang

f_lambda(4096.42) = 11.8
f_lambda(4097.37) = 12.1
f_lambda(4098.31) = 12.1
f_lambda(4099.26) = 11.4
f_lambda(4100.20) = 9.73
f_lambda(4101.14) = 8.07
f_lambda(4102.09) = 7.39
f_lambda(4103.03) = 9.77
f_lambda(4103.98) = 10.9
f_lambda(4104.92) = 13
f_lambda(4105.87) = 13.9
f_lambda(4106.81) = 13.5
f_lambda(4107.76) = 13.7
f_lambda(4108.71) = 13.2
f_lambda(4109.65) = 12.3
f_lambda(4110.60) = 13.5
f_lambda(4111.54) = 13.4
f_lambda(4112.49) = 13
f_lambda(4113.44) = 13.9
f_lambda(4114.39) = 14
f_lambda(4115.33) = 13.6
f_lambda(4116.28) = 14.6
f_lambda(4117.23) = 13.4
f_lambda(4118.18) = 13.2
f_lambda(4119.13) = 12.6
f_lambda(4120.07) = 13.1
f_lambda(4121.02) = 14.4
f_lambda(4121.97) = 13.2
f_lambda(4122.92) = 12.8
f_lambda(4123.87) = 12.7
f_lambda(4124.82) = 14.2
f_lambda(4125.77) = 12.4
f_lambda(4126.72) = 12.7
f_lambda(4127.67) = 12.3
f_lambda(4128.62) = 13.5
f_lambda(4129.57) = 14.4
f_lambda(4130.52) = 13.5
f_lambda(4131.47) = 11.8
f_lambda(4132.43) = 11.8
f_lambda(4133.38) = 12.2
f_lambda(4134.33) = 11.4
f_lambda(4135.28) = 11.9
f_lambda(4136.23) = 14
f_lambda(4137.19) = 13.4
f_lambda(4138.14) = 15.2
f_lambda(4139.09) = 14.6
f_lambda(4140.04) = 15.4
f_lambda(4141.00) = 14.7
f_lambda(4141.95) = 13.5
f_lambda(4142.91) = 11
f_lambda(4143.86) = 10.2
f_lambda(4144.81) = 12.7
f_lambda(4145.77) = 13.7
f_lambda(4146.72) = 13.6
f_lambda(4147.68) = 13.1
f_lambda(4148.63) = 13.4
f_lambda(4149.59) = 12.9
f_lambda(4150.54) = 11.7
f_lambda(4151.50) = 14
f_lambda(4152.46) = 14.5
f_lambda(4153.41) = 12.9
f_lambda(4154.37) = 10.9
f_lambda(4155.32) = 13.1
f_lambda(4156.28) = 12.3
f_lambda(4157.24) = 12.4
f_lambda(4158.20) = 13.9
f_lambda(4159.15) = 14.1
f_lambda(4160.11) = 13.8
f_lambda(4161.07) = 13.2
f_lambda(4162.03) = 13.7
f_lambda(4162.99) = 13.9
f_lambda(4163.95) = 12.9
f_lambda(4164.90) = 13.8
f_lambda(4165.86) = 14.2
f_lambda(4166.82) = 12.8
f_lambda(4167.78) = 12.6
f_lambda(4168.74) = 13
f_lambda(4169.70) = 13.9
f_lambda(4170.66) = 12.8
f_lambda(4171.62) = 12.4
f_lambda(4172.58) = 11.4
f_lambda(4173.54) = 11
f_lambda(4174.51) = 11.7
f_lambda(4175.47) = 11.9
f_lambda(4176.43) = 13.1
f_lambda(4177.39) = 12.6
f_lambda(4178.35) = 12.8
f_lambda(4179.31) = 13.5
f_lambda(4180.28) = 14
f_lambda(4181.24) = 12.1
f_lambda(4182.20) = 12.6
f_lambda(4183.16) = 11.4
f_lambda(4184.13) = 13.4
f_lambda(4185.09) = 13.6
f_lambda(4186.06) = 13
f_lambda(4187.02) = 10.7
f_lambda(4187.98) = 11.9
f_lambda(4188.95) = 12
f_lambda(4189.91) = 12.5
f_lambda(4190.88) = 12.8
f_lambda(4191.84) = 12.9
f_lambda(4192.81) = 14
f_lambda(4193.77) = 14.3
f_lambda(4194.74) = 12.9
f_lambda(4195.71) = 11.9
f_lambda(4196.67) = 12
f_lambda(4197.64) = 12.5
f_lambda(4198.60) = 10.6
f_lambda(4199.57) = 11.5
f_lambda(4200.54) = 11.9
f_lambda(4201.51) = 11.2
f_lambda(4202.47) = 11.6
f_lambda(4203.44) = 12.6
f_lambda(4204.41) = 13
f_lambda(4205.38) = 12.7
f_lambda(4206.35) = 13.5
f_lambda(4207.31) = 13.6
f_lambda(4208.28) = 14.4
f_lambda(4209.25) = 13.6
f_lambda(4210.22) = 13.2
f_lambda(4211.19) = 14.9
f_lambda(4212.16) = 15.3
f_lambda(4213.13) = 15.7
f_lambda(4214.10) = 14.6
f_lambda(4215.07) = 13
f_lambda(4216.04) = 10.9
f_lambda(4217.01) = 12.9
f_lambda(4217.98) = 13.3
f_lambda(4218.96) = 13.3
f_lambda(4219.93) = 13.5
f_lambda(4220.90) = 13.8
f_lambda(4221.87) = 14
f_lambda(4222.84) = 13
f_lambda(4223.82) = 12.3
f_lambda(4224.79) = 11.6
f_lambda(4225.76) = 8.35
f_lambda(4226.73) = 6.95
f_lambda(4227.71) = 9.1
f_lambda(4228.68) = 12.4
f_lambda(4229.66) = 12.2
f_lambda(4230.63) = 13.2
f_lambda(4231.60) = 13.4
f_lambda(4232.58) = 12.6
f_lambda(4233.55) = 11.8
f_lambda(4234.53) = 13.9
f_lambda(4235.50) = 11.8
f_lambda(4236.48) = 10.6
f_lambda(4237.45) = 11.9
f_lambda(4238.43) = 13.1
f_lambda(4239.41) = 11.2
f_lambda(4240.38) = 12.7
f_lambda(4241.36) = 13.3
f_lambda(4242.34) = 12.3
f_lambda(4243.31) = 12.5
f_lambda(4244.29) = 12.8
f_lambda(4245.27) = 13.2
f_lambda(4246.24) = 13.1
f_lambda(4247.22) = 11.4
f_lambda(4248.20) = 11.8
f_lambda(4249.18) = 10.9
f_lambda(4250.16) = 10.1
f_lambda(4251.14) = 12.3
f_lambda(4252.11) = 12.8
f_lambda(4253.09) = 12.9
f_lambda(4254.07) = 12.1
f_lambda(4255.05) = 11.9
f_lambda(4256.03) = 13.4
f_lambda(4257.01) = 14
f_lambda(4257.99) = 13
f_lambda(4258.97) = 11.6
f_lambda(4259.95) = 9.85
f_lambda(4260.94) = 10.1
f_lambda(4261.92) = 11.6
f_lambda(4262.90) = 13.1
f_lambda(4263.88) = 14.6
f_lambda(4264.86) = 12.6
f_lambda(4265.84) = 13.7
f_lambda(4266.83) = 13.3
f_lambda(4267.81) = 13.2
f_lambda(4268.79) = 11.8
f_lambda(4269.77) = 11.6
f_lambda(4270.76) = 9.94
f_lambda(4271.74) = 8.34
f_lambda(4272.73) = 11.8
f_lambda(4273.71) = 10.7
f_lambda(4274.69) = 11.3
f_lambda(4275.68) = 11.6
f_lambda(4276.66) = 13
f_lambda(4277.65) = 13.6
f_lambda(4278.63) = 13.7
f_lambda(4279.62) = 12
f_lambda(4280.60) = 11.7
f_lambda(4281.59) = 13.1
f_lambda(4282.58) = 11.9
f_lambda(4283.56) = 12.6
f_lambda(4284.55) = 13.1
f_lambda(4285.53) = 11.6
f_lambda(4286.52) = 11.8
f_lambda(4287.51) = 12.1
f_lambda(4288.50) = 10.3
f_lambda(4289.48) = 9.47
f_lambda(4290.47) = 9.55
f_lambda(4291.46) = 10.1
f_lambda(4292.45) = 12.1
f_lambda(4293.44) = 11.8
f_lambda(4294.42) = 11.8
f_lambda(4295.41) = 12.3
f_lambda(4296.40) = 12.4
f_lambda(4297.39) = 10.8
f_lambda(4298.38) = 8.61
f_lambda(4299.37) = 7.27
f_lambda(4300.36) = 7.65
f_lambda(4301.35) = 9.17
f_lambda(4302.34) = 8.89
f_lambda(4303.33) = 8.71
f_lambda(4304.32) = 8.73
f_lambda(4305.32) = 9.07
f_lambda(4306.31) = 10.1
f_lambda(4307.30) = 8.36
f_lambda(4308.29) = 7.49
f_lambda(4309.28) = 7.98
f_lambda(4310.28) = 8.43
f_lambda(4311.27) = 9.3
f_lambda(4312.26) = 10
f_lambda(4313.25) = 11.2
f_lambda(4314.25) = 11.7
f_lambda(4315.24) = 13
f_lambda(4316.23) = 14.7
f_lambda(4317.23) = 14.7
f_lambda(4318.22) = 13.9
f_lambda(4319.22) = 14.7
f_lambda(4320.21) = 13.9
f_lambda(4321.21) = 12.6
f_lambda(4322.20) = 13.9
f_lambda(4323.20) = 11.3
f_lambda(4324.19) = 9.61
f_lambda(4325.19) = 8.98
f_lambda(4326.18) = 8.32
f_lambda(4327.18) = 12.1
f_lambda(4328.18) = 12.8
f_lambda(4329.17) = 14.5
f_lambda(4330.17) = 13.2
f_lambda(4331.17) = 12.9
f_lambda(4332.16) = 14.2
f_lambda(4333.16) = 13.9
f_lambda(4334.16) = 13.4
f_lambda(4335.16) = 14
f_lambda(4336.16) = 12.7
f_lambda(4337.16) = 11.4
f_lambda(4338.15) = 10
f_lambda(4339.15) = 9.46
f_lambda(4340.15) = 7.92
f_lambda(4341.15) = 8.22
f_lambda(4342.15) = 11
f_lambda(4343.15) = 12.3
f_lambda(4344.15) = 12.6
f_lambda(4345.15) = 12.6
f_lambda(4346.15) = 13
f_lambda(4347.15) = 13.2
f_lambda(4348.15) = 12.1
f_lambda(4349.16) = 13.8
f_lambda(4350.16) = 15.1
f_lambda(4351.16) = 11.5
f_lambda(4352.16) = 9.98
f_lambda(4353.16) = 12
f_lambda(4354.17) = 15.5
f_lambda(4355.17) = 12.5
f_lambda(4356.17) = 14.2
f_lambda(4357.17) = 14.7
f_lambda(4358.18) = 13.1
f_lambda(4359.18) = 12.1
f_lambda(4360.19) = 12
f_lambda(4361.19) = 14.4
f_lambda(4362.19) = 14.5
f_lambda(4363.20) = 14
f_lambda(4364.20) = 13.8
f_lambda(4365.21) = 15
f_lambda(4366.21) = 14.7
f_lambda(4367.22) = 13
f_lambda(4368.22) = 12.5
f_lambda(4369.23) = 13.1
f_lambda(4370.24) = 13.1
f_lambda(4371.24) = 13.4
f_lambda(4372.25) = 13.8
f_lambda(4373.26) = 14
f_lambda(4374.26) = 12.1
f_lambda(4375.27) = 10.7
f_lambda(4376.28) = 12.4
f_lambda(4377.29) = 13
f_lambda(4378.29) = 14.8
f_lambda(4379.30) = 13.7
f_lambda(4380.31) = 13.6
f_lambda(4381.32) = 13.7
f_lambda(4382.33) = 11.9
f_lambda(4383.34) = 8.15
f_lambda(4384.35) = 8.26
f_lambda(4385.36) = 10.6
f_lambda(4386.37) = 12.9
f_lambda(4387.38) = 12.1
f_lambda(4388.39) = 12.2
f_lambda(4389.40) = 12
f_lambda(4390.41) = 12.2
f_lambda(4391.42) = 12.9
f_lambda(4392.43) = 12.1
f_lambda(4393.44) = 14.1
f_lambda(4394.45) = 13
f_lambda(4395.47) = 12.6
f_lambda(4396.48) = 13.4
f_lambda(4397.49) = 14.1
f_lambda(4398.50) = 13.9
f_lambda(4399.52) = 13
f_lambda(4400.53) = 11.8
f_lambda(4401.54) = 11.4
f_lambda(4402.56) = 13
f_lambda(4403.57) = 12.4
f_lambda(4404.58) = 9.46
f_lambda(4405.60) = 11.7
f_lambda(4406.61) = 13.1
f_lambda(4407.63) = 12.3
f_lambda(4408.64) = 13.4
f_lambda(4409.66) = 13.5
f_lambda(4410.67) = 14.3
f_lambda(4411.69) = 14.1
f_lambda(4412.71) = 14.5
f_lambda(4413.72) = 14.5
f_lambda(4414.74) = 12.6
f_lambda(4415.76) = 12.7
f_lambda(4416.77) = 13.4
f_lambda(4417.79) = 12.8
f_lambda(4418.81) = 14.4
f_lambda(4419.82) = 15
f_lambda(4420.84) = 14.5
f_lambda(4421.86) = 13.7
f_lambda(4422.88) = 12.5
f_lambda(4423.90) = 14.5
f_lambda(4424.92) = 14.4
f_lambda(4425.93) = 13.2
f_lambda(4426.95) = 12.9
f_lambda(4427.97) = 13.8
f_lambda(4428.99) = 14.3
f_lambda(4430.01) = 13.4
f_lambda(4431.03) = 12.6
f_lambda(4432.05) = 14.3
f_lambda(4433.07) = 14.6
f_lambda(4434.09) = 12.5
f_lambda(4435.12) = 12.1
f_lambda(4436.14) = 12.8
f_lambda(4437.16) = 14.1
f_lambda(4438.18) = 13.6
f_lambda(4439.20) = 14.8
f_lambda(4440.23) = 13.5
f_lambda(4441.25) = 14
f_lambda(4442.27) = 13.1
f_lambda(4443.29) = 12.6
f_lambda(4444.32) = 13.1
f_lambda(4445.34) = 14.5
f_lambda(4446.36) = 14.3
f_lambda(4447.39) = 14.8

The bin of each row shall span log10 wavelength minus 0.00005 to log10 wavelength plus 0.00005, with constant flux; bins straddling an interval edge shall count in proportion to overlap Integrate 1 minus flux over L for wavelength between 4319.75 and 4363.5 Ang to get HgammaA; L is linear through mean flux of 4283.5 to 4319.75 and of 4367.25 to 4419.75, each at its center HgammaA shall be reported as -3.1 Ang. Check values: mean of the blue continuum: 10.7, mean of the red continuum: 12.7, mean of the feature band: 12.4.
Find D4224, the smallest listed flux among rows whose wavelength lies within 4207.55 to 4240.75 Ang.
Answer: 6.95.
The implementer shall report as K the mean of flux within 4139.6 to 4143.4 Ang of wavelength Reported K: 13.6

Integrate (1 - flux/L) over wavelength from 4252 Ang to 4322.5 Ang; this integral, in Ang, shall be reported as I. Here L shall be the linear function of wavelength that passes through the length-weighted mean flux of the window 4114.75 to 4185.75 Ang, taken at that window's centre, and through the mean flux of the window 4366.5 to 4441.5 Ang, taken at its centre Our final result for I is 8.52 Ang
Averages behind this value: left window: 13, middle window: 11.5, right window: 13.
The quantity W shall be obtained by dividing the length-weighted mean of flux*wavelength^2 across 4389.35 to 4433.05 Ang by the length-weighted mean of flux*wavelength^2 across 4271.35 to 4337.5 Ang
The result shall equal 1.2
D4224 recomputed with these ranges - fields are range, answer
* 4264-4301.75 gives 7.27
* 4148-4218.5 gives 10.6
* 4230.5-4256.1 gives 10.1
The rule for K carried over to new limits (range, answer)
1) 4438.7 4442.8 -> 13.8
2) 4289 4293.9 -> 10.6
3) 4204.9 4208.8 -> 13.6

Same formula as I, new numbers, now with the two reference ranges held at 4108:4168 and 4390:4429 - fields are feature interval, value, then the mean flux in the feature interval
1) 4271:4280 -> 1.0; 11.7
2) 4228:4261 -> 2.4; 12.2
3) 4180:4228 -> 2.1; 12.6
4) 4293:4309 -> 4.4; 9.55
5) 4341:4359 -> 0.7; 12.7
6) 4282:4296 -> 1.8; 11.5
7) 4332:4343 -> 1.5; 11.4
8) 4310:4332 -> 1.8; 12.2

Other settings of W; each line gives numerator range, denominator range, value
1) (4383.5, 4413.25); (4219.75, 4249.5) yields 1.12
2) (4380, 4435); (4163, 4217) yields 1.12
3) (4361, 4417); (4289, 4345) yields 1.20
